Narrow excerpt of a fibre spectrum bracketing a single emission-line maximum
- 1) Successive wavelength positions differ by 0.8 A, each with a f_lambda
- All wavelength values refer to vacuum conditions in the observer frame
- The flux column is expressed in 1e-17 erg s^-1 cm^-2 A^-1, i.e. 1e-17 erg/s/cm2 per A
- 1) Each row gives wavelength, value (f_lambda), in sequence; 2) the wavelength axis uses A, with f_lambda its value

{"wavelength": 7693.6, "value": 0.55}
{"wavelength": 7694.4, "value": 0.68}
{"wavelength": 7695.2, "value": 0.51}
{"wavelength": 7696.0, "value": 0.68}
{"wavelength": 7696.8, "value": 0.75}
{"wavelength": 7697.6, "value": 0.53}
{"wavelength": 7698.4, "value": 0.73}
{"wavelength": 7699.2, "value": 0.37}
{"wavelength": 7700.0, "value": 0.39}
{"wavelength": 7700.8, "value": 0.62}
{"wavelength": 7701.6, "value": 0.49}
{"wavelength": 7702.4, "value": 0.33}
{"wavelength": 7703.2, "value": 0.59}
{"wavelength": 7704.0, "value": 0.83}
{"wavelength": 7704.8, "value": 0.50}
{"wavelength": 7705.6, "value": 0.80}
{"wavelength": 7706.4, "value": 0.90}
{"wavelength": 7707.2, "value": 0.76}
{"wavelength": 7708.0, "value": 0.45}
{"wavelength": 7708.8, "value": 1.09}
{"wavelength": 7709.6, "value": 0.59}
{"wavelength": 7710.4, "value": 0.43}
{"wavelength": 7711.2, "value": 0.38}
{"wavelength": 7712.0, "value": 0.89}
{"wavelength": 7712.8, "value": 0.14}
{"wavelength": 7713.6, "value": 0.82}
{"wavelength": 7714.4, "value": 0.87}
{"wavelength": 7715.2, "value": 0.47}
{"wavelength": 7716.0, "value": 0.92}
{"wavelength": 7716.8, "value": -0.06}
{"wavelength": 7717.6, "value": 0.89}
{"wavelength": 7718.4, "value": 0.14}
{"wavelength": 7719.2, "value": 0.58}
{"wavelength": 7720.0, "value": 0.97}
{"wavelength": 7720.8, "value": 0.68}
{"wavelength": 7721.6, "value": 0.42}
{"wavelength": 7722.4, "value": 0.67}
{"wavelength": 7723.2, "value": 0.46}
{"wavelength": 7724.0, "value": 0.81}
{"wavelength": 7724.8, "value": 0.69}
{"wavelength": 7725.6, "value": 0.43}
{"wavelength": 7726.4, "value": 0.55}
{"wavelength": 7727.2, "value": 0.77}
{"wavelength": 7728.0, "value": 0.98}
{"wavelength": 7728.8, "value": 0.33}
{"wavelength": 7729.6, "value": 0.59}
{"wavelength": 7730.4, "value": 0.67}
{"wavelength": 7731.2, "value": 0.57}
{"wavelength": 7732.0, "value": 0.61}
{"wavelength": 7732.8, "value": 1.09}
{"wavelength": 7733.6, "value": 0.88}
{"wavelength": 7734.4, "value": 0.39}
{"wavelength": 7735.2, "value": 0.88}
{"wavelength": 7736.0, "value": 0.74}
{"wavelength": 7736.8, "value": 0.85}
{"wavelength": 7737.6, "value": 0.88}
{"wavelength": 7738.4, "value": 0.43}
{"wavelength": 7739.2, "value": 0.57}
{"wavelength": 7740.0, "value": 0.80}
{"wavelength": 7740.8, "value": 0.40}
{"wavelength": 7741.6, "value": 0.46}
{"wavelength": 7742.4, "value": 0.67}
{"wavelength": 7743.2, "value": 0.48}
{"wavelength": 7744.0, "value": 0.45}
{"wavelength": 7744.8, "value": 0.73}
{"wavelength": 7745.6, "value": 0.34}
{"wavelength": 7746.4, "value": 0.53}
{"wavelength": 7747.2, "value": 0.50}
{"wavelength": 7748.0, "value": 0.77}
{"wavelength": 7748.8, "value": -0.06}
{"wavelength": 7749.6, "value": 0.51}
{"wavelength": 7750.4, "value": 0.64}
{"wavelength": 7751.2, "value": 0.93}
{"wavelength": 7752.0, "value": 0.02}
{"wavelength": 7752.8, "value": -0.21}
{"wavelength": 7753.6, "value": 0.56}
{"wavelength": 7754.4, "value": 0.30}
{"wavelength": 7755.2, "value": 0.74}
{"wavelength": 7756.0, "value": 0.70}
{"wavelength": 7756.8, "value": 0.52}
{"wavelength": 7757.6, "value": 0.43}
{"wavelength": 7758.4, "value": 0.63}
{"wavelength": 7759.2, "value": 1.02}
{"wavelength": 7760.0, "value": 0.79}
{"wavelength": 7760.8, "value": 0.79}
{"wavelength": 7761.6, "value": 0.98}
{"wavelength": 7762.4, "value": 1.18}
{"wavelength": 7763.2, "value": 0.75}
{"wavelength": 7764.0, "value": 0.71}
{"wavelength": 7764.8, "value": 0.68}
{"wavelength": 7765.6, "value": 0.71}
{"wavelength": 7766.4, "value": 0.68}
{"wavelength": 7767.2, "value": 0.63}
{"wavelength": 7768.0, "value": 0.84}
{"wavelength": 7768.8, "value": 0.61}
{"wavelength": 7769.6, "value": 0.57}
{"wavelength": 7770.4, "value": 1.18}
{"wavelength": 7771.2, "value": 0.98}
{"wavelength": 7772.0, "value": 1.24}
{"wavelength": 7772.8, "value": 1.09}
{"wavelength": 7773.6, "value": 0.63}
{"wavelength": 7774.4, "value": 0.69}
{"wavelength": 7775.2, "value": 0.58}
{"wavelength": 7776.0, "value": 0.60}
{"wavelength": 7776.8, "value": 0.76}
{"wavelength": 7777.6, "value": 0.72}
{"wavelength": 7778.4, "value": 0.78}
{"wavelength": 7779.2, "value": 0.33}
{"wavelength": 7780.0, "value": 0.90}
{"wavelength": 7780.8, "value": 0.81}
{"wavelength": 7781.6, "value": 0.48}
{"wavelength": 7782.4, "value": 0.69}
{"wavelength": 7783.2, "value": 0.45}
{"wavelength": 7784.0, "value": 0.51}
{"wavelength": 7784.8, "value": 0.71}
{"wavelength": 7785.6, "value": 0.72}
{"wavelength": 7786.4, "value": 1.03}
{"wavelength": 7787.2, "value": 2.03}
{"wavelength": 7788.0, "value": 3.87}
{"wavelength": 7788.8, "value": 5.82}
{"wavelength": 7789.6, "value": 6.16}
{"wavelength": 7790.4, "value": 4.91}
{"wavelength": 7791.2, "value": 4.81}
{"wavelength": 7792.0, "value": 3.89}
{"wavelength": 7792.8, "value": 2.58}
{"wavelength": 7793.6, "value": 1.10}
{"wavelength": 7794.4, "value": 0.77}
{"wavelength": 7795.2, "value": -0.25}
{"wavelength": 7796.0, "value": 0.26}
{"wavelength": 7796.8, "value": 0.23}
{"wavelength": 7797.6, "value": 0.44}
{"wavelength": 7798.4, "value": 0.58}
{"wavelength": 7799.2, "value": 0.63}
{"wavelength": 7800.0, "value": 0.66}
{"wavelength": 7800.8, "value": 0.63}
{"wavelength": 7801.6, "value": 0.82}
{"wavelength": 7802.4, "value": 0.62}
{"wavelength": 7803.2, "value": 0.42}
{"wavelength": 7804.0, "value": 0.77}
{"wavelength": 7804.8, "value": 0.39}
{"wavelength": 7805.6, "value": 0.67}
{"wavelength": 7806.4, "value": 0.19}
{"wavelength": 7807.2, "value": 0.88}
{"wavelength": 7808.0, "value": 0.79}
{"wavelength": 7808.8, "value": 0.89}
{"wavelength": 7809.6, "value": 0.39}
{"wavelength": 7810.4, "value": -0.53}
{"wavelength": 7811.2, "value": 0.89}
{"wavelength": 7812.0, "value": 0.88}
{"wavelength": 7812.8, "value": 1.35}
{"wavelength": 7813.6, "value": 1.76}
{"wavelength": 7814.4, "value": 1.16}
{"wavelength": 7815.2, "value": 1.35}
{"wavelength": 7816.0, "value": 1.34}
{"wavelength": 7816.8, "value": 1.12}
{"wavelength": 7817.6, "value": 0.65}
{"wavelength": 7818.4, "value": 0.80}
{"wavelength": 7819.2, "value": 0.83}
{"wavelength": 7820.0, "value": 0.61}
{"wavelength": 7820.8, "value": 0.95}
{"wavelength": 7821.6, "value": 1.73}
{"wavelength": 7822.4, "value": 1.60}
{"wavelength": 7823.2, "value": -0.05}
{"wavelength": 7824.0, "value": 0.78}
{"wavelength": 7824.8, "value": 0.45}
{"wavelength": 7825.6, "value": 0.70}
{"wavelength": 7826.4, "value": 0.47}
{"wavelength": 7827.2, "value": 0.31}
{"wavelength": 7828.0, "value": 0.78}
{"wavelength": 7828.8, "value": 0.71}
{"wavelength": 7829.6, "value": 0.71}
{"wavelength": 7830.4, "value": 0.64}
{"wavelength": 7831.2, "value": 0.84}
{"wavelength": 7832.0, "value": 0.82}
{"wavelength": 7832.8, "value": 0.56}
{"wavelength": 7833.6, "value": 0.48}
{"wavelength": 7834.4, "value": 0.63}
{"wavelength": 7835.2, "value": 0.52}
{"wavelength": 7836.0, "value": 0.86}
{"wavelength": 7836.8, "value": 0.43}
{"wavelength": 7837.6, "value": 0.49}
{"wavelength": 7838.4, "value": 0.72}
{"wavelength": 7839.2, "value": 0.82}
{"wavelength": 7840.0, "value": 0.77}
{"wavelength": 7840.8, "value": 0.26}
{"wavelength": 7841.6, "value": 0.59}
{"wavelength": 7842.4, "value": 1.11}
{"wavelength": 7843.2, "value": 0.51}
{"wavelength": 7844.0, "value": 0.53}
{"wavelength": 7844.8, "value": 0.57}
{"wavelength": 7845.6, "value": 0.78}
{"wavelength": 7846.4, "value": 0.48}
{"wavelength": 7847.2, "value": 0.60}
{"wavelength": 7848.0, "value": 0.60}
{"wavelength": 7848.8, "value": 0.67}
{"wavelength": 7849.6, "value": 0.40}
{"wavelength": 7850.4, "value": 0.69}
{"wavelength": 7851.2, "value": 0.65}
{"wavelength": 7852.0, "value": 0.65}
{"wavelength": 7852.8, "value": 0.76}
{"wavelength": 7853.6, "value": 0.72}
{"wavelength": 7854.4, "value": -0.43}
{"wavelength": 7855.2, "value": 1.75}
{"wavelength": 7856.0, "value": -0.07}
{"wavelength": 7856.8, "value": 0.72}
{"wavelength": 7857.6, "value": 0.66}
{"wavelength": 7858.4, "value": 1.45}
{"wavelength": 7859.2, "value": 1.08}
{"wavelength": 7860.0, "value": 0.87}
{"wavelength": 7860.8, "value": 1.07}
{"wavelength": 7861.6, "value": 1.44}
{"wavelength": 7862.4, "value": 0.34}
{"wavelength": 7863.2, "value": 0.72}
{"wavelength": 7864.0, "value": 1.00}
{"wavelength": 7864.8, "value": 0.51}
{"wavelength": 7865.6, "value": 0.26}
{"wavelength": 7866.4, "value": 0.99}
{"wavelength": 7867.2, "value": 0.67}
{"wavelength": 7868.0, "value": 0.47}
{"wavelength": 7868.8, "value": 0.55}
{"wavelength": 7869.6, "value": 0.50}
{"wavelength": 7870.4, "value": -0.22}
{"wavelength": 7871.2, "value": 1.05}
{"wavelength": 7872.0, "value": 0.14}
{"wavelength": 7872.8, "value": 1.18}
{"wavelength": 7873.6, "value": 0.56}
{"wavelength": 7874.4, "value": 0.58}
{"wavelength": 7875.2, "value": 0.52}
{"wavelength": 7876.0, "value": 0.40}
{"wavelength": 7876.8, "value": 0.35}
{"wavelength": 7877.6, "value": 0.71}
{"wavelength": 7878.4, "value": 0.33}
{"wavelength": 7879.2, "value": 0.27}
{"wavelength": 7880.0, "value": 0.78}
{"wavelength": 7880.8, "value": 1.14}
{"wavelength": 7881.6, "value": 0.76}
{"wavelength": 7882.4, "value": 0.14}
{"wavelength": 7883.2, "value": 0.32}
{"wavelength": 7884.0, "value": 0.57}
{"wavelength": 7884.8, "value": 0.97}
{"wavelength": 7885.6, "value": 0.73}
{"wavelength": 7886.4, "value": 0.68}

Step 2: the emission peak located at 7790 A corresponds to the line H-alpha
